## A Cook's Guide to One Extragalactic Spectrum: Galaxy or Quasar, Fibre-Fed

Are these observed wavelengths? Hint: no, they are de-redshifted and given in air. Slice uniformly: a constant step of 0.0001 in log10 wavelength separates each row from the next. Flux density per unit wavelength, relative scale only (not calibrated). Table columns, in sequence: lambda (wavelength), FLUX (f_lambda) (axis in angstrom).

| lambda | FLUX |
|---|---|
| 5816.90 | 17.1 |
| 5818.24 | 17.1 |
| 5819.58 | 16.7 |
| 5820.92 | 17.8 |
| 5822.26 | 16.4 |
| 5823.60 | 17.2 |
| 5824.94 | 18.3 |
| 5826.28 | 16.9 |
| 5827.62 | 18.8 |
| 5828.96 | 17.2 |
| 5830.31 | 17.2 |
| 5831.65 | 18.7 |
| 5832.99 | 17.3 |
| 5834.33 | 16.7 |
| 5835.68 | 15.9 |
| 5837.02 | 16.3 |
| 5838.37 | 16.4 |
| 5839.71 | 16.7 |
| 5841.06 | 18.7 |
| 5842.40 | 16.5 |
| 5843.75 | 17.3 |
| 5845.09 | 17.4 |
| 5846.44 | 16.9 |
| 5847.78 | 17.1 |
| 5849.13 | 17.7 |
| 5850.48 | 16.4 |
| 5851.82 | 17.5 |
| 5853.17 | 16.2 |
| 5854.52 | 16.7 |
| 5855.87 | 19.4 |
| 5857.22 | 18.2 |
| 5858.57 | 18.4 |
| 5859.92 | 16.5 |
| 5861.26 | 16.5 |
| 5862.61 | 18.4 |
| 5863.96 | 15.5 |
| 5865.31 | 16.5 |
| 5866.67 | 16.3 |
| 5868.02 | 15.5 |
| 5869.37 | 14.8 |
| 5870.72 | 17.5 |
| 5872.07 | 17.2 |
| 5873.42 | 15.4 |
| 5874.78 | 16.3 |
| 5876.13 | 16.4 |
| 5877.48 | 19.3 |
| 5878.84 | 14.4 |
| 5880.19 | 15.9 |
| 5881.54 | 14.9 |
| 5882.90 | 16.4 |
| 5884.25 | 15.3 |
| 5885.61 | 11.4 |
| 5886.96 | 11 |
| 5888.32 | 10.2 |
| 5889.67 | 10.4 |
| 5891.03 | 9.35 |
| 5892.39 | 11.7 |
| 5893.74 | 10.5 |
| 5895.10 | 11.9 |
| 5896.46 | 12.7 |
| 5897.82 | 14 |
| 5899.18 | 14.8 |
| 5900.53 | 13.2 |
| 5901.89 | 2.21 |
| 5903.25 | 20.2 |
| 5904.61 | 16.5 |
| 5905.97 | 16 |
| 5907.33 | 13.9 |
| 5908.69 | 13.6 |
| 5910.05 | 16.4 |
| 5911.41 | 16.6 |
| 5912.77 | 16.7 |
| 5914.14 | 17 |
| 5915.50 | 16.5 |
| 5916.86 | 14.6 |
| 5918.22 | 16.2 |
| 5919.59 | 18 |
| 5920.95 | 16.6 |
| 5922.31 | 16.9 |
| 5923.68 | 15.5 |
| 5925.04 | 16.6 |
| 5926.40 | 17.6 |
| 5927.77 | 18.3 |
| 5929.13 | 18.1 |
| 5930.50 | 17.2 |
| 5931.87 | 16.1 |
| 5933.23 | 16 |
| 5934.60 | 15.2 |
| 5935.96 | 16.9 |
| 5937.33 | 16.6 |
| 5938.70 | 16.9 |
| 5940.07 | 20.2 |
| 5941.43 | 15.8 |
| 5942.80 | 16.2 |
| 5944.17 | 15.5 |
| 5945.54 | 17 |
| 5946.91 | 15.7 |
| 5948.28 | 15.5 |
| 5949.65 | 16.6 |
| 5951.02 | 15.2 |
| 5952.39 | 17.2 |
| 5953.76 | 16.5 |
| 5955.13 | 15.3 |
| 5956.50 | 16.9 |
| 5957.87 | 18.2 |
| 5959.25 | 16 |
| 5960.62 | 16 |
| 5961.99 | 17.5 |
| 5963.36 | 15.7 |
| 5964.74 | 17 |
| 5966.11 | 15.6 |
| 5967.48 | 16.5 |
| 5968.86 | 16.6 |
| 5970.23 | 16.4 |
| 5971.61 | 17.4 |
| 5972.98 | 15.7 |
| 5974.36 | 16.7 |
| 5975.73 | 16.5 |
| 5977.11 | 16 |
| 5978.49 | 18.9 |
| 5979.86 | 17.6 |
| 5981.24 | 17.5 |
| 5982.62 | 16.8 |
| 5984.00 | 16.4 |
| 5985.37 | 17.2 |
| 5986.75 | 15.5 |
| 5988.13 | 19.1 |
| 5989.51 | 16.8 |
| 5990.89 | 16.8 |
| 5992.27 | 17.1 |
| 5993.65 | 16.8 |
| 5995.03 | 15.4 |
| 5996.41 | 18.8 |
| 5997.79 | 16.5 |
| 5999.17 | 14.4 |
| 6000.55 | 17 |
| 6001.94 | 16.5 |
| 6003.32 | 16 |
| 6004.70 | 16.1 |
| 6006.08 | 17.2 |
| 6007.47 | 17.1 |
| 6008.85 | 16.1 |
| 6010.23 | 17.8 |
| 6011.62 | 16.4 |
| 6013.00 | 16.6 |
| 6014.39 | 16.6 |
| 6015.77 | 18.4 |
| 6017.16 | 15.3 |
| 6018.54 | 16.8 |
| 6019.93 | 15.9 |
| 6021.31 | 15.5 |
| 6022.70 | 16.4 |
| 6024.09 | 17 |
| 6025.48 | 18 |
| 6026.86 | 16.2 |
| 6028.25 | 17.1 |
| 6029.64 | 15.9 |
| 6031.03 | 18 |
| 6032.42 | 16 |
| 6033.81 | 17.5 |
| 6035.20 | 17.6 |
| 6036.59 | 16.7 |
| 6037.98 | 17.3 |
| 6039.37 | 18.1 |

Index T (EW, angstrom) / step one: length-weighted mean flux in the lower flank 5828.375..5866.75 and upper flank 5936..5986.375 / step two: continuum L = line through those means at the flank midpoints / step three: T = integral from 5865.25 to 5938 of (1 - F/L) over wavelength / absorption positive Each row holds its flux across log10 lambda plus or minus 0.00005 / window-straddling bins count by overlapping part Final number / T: 7.8 angstrom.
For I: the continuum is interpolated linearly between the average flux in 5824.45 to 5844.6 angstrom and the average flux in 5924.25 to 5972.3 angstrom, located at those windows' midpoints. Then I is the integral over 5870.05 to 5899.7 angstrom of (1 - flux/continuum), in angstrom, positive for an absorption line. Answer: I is 5.30 angstrom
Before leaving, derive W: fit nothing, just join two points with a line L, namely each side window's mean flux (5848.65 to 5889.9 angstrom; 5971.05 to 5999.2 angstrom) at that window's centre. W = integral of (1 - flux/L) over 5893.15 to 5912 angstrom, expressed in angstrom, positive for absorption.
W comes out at 2.9 angstrom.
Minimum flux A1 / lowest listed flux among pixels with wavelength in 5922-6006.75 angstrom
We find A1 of 14.4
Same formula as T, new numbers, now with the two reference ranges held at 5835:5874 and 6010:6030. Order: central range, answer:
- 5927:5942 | -0.2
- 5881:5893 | 3.3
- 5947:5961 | 0.4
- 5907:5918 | 0.7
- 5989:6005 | 0.1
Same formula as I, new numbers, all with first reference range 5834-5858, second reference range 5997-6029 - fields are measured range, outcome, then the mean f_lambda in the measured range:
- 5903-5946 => 0.7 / 16.6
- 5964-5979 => 0.1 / 16.6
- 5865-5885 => 1.1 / 16.1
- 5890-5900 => 2.9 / 12.1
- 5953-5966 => 0.2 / 16.5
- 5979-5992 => -0.3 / 17.1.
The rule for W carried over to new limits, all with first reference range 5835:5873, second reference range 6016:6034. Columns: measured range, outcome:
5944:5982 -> 0.37 angstrom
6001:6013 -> -0.01 angstrom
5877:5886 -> 0.78 angstrom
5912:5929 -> 0.05 angstrom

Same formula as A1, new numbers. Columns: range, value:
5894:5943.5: 2.21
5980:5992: 15.5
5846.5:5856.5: 16.2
